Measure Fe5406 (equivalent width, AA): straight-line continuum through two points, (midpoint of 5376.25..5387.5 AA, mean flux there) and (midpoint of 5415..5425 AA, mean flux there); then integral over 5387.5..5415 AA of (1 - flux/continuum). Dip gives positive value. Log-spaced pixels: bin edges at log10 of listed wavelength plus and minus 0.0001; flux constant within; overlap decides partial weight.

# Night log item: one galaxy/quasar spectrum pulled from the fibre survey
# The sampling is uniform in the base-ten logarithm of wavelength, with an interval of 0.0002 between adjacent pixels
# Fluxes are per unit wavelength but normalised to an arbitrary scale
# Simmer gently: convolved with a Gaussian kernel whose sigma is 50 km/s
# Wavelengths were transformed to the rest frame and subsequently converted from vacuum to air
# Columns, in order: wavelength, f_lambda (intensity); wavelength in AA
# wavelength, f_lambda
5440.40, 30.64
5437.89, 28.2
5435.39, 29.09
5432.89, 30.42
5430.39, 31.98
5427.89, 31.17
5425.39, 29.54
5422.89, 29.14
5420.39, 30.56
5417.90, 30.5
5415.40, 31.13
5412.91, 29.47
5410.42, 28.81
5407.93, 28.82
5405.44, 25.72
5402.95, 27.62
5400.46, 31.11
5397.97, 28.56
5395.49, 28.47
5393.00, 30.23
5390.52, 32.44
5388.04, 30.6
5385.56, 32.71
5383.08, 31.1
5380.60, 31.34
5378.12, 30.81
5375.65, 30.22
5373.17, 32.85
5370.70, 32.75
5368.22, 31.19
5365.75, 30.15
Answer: 1.3 AA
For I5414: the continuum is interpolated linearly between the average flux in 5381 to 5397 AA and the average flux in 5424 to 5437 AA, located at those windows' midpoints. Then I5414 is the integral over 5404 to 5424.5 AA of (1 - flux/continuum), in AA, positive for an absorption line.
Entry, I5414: 0.9 AA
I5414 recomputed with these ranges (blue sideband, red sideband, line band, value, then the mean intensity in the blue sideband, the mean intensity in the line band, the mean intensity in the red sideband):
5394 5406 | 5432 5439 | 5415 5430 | -0.7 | 28.5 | 30.4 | 29.2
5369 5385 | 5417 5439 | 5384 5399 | 0.3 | 31.5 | 30.6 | 30.1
